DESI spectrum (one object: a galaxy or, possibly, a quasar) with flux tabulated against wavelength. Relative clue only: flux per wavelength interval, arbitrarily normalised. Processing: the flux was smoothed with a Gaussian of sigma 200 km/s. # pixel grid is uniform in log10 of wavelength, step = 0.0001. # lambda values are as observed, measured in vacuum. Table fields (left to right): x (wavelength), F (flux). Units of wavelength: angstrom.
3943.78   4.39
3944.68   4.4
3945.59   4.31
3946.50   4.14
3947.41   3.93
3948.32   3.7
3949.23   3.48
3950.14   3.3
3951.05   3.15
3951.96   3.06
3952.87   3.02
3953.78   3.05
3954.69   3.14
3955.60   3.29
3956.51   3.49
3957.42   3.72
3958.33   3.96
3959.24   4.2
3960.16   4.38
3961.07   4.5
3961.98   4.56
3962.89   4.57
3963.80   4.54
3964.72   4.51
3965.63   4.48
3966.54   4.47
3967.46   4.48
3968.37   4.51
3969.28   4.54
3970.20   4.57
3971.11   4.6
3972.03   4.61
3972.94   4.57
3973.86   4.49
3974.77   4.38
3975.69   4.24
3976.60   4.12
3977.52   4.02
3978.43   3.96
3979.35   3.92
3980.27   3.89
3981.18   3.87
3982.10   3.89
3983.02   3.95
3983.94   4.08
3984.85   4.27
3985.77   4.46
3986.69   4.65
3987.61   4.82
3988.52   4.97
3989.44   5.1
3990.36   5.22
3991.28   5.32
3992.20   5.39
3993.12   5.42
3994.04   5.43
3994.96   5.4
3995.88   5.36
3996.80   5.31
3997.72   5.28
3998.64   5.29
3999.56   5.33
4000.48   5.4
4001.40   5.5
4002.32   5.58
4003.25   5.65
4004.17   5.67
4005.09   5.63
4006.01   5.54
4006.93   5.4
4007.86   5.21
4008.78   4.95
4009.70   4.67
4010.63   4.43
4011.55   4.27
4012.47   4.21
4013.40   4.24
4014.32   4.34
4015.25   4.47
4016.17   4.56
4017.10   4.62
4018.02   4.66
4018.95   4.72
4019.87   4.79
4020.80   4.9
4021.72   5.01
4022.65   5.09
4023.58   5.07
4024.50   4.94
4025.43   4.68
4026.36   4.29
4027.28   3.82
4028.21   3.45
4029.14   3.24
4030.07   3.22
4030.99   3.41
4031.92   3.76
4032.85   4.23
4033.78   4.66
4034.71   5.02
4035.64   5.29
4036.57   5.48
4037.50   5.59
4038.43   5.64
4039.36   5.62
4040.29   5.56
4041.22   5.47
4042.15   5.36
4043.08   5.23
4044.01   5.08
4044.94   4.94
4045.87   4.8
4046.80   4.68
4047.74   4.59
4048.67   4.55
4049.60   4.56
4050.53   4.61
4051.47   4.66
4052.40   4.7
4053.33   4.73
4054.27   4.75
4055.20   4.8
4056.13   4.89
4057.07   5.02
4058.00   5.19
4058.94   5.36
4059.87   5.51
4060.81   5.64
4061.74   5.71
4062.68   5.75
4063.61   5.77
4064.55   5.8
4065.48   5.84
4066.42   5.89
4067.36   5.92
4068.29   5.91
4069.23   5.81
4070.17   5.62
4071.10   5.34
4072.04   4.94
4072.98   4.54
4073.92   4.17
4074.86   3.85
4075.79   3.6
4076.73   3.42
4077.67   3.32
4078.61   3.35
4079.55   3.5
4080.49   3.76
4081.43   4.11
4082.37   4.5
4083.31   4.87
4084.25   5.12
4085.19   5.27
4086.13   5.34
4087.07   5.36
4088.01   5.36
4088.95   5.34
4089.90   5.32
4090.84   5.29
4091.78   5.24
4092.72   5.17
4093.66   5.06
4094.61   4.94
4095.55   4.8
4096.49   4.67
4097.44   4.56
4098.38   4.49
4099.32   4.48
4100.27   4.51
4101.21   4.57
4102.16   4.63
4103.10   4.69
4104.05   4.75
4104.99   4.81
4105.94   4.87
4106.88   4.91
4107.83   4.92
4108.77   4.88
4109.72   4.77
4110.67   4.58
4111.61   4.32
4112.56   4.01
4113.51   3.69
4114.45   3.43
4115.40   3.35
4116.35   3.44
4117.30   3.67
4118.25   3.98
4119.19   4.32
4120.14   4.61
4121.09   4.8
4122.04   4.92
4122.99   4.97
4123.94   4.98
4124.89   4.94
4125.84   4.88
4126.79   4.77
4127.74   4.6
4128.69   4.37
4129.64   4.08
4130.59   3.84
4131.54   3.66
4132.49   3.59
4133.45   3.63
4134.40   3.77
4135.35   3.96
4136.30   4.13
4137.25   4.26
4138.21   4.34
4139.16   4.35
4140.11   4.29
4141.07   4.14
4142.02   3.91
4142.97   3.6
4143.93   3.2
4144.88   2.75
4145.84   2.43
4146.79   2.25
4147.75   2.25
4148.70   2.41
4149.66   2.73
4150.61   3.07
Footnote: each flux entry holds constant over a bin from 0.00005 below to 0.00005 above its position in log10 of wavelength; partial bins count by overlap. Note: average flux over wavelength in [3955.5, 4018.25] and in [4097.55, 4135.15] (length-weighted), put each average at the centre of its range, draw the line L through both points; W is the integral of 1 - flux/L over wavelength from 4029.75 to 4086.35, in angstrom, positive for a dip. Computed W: -4.7 angstrom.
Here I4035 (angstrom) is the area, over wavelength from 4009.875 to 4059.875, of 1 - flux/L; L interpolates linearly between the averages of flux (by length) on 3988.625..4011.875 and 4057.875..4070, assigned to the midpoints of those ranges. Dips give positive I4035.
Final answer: 7.3 angstrom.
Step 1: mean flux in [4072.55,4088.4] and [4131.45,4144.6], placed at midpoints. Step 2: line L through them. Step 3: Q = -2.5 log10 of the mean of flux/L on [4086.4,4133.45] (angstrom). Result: -0.114 mag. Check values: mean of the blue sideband 4.32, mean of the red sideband 3.91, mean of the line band 4.57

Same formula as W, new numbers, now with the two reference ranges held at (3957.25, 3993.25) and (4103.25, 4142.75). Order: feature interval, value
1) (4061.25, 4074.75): -3.40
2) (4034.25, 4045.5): -2.48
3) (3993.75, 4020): -3.62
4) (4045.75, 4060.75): -1.67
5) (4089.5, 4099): -1.34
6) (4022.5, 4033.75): 0.78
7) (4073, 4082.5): 1.27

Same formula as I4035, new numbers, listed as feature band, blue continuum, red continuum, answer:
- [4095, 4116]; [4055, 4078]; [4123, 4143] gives 0.5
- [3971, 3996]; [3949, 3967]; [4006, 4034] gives -2.9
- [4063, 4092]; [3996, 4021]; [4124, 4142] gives -2.1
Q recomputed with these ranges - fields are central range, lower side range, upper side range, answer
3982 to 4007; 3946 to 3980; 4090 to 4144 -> -0.239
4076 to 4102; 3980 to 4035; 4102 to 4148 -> -0.080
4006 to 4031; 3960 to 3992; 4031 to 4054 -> 0.055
